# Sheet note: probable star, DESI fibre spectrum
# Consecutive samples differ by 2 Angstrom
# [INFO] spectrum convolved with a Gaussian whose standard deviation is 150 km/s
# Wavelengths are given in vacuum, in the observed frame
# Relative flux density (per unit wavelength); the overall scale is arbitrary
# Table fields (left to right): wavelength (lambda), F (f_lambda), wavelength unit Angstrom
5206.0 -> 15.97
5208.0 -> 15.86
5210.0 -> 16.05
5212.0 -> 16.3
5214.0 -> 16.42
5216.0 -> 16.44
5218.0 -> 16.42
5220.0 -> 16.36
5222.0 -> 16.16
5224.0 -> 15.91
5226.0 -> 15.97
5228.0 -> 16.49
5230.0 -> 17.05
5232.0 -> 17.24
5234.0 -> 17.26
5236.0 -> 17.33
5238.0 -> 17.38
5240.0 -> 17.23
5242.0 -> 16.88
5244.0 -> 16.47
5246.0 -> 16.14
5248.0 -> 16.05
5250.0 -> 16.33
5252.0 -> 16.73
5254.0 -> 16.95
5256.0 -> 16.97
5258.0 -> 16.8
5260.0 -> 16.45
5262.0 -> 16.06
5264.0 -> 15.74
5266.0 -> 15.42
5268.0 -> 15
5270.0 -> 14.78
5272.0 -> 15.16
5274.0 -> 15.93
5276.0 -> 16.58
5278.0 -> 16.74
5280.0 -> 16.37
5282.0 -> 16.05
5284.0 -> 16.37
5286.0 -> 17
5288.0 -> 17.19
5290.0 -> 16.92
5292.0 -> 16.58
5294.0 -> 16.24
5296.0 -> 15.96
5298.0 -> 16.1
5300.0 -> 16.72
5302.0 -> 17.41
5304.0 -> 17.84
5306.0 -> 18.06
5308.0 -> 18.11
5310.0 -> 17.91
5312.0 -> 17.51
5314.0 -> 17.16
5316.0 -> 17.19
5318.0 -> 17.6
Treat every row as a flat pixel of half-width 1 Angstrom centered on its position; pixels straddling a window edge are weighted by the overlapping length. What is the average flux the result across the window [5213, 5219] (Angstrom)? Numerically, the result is 16.4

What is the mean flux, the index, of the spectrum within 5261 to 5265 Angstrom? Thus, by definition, 15.9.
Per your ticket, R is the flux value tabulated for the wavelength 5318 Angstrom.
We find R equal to 17.6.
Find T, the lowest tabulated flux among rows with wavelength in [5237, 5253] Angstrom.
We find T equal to 16.05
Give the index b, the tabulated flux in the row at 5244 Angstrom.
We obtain 16.47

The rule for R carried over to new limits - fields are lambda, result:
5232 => 17.24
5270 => 14.78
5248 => 16.05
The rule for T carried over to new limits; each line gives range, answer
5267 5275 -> 14.78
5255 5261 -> 16.45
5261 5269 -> 15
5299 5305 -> 16.72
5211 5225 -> 15.91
